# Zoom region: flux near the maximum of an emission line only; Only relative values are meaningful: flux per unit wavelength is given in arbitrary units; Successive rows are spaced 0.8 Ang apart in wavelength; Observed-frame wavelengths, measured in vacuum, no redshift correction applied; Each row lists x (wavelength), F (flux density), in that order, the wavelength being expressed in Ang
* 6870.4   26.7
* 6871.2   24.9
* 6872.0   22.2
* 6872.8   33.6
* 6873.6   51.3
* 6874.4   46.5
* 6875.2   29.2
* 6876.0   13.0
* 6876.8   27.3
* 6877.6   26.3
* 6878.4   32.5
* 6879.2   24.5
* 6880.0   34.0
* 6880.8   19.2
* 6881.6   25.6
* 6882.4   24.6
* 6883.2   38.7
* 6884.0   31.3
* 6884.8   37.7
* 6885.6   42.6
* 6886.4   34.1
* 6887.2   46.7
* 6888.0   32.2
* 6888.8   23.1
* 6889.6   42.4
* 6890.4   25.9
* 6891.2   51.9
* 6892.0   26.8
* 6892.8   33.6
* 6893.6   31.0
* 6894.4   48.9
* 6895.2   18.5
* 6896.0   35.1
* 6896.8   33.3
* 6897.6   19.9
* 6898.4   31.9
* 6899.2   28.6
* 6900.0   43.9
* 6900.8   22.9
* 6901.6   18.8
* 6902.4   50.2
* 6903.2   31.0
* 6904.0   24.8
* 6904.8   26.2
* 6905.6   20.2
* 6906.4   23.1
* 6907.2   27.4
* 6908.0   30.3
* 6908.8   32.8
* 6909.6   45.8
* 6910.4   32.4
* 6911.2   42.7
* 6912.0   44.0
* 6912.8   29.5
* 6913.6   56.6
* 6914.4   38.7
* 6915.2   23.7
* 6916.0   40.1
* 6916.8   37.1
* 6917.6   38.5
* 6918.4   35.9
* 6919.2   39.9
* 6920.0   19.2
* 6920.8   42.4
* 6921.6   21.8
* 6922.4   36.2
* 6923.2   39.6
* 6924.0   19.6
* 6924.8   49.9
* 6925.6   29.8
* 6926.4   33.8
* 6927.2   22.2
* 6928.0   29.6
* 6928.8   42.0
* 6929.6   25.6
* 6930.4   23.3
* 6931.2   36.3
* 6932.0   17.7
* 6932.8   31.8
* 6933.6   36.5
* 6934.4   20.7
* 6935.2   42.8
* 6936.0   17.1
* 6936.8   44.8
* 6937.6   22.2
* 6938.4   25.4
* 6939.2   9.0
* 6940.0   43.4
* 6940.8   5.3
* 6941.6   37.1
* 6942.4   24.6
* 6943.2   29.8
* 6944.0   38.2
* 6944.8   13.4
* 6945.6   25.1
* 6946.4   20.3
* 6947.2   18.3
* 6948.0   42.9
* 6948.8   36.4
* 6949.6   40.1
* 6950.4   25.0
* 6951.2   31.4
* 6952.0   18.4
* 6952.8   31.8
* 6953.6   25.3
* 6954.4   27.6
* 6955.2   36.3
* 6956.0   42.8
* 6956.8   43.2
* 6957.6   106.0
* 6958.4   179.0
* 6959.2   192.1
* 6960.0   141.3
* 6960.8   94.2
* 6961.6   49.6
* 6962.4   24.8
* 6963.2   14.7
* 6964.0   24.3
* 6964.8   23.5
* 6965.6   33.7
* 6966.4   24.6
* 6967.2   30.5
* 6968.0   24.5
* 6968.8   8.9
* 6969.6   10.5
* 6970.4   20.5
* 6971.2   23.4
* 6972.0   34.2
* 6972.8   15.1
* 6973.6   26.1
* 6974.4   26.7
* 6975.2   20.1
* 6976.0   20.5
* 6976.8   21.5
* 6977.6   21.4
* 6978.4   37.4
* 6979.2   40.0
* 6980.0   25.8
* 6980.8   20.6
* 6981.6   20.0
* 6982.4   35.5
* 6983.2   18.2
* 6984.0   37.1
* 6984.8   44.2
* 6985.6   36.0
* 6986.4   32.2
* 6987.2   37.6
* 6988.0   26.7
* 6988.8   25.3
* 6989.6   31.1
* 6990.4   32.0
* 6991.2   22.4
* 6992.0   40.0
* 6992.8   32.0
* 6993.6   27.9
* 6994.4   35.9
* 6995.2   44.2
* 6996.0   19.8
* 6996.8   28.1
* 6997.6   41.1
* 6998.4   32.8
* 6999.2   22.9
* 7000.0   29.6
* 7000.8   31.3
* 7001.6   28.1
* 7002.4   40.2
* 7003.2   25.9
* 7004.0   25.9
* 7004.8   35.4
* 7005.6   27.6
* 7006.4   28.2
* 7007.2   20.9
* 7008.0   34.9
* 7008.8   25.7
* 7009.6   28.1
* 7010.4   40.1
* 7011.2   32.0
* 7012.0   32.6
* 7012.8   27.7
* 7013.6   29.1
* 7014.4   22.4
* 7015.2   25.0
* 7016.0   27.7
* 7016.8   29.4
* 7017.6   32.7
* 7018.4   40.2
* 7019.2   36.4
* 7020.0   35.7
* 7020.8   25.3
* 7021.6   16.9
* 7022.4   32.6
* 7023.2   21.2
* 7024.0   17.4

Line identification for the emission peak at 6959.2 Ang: H-beta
